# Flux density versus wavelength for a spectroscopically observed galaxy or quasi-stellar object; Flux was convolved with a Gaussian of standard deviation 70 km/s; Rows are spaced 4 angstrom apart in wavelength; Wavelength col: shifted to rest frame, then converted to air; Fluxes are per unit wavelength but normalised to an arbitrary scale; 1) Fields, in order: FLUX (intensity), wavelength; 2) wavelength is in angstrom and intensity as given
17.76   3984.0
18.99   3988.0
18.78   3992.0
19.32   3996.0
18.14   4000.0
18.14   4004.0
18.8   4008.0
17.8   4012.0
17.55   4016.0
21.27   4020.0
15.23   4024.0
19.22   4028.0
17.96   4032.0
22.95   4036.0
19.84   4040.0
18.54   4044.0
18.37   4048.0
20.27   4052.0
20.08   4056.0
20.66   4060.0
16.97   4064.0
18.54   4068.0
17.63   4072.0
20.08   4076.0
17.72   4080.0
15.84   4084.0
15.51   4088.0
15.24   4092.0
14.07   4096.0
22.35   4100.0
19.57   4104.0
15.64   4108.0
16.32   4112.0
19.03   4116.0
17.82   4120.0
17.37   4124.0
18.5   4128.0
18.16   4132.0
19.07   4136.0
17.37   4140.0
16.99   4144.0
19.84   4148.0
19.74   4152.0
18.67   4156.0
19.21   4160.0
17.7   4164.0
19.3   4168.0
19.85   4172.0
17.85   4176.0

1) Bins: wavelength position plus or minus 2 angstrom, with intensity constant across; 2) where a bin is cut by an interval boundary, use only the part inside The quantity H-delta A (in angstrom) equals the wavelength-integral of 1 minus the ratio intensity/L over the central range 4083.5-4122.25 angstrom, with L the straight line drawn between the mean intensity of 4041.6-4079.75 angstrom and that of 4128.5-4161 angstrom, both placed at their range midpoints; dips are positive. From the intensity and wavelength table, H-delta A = 3.3 angstrom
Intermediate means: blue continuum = 19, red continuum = 18.6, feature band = 17.2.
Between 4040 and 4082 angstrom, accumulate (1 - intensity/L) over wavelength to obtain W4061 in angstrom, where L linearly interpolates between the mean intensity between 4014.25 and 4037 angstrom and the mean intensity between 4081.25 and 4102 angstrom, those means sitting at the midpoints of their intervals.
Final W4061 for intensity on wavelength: -3.0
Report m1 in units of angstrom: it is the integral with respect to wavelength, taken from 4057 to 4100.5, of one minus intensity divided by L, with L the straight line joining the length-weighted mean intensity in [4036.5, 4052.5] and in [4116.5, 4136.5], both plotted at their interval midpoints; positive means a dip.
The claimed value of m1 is 3.2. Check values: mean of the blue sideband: 19.5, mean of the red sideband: 18.2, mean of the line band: 17.6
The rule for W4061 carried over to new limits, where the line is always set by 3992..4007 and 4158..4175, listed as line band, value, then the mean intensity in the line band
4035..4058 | -1.47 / 19.9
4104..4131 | 1.73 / 17.6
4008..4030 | 0.42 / 18.3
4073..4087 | 0.79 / 17.7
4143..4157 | -0.03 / 18.9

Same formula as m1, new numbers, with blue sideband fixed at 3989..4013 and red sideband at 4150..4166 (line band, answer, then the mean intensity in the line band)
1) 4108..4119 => 0.8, 17.3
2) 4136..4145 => 0.6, 17.6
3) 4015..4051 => -0.9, 19.1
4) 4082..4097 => 2.8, 15.2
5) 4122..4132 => 0.4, 18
